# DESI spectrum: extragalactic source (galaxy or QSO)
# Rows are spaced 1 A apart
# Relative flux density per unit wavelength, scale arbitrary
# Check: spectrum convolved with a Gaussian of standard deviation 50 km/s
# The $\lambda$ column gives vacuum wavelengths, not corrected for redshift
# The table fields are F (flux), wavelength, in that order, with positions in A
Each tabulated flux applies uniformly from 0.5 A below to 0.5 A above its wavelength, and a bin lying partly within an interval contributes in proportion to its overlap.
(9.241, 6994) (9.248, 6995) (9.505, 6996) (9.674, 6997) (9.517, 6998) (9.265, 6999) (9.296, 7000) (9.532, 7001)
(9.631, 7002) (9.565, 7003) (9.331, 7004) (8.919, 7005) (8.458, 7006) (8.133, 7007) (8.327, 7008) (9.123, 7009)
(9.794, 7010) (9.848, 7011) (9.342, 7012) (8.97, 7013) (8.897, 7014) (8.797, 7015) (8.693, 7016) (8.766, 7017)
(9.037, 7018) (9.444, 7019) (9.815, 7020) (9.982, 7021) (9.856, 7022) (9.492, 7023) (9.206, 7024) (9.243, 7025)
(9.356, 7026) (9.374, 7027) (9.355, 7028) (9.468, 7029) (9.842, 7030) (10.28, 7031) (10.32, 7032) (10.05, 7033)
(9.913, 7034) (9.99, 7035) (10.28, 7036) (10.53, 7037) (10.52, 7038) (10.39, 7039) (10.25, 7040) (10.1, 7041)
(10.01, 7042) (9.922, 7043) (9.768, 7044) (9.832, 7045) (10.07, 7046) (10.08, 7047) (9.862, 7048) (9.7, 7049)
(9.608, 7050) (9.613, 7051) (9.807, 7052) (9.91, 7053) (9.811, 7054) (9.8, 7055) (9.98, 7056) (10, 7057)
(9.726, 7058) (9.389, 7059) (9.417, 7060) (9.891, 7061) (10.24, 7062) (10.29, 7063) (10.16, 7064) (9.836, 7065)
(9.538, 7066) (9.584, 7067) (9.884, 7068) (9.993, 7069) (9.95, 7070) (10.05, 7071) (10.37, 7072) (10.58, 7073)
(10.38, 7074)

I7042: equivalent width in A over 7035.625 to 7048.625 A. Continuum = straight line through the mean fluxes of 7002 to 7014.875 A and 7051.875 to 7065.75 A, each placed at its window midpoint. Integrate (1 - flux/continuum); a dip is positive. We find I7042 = -0.7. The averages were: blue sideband 9.07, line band 10.1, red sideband 9.87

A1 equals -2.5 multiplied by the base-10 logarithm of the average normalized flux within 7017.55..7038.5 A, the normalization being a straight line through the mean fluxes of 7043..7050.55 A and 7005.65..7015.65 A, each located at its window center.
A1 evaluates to -0.043 mag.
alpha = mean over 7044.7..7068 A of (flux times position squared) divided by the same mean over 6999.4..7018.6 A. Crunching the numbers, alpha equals 1.1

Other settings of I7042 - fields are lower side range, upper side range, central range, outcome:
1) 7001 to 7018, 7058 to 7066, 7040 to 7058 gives -0.4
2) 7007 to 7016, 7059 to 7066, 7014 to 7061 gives -1.3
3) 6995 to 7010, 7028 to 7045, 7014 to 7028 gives 0.5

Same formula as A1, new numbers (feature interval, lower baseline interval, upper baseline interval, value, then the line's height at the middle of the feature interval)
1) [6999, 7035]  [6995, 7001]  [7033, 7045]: 0.05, 9.76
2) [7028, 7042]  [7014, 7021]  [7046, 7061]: -0.07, 9.45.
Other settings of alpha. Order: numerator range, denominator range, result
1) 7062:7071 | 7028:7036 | 1.01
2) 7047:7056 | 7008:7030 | 1.06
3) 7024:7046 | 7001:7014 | 1.10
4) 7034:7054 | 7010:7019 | 1.11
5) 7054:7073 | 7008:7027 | 1.08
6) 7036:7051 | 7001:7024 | 1.10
